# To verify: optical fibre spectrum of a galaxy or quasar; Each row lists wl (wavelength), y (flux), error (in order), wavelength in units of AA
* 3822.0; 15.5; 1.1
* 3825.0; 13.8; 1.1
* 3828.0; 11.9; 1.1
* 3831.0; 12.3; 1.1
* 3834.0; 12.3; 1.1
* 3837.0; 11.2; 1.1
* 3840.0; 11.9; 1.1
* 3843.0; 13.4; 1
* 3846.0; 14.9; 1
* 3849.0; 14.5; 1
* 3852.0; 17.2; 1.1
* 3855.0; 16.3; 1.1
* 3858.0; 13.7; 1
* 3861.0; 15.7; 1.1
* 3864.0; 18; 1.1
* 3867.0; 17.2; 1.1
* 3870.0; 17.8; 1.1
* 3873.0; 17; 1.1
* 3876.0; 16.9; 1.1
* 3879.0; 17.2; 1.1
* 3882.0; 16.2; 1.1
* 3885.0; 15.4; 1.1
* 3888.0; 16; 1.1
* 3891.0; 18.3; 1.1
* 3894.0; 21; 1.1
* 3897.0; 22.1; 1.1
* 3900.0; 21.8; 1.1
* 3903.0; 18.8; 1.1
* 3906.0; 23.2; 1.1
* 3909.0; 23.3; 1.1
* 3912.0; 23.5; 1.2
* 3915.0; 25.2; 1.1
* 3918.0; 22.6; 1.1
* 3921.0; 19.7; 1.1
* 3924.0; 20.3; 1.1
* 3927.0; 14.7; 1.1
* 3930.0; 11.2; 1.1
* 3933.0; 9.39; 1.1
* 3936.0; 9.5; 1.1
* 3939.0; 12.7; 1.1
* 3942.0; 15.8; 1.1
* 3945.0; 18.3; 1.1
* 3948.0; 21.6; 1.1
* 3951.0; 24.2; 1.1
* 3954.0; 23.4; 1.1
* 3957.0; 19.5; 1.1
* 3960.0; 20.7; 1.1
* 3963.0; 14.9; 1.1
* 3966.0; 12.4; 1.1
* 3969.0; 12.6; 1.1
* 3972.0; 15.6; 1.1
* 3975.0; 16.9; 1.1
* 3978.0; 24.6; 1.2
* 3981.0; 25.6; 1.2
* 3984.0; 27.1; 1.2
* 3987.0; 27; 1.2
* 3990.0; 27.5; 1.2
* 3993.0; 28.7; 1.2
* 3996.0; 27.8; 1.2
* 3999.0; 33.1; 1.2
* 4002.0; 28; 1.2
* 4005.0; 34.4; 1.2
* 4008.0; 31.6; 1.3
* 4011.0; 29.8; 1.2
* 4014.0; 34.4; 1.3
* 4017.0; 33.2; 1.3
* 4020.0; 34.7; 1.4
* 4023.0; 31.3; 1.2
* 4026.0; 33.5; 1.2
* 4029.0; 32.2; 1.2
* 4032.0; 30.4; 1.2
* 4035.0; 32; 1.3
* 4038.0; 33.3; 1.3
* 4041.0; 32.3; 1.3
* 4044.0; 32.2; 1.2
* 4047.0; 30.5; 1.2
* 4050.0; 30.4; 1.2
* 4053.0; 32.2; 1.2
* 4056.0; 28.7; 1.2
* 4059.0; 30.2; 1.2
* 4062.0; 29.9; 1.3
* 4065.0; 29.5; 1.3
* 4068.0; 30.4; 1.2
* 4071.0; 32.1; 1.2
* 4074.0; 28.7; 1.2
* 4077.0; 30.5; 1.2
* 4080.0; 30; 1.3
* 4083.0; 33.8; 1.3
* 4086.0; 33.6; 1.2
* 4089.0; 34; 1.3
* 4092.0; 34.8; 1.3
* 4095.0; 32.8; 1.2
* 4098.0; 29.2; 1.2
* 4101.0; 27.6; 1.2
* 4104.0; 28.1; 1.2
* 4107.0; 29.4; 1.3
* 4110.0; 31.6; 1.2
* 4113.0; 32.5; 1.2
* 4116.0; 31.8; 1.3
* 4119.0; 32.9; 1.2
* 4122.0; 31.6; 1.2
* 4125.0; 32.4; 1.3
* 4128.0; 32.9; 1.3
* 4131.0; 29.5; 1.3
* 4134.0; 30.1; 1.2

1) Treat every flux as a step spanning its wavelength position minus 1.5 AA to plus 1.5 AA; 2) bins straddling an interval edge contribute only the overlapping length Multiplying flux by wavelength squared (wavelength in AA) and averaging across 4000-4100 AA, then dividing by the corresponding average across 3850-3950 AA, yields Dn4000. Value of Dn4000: 1.91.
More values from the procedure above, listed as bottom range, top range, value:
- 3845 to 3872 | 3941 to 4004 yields 1.46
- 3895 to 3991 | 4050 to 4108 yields 1.69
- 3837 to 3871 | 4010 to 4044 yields 2.32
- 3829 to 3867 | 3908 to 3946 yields 1.25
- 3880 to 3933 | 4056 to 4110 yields 1.75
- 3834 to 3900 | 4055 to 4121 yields 2.12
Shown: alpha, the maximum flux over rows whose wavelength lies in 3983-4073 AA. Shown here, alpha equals 34.7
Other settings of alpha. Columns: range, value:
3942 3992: 27.5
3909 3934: 25.2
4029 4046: 33.3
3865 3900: 22.1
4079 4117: 34.8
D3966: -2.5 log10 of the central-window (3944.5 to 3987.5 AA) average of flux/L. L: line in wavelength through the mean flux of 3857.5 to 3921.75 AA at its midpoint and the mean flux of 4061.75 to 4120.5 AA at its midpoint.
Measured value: 0.177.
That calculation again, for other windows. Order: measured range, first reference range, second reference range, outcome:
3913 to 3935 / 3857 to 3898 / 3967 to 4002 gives 0.152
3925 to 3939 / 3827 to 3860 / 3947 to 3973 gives 0.418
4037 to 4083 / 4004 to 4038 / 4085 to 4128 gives 0.045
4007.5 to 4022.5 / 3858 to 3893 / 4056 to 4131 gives -0.249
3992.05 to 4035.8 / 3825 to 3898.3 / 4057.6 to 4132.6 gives -0.224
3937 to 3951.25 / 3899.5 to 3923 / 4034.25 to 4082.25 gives 0.340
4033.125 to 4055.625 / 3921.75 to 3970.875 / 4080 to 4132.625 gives -0.227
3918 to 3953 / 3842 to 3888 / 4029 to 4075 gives 0.297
